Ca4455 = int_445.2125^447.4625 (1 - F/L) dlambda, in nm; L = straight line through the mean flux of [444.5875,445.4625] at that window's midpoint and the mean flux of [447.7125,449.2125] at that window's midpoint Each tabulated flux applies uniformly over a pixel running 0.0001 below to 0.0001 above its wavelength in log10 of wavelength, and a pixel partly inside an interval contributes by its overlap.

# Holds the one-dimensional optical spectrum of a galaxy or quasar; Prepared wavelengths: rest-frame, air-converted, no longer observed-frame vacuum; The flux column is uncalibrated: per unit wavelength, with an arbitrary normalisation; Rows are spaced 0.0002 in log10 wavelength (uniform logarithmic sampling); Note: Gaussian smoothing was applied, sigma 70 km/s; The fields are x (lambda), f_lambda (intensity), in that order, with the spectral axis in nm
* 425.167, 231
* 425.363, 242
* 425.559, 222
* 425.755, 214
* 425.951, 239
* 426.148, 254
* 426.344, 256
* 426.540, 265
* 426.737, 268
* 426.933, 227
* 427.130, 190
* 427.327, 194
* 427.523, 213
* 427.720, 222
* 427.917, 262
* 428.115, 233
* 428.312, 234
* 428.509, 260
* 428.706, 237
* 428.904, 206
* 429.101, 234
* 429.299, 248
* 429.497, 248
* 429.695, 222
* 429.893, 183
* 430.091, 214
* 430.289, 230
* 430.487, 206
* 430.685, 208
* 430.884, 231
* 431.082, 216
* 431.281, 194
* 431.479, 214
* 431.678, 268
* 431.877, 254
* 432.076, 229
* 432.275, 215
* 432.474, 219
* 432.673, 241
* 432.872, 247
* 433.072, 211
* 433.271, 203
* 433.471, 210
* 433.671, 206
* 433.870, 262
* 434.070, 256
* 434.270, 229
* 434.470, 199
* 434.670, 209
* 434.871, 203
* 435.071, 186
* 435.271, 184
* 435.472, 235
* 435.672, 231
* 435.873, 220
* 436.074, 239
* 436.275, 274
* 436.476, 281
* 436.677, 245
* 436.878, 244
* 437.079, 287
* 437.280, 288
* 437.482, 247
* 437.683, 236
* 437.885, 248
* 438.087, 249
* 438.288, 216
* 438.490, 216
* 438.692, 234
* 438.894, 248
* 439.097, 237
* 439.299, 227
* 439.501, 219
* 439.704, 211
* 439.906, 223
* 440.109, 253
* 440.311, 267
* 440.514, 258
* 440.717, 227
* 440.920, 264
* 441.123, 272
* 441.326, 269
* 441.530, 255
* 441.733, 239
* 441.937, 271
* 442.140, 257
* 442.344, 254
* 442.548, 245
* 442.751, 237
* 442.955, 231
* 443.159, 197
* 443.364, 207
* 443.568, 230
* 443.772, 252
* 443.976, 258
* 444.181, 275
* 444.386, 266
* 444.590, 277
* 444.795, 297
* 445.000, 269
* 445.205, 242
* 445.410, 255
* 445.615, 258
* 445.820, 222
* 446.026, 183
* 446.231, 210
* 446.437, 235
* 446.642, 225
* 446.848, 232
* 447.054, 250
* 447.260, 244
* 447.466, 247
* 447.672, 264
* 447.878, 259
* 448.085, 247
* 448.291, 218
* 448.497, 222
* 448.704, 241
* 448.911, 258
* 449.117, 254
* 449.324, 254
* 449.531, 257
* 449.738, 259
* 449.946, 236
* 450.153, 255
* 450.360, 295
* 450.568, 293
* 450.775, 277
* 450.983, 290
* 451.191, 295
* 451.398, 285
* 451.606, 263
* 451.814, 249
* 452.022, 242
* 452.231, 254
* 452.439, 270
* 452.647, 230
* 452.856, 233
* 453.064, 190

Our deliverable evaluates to 0.22 nm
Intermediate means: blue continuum 268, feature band 233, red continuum 244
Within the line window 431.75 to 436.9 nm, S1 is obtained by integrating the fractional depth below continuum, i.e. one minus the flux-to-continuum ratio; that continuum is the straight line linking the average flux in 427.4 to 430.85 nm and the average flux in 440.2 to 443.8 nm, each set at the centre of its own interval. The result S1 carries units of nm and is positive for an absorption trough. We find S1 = 0.14 nm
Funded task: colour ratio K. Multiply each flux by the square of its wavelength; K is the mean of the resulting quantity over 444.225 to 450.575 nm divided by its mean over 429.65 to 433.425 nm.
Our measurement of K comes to 1.2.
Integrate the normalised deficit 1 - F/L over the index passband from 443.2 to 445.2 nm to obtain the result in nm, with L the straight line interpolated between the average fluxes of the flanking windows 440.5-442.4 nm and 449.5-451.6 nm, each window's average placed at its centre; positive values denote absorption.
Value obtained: 0.04 nm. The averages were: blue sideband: 257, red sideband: 274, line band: 256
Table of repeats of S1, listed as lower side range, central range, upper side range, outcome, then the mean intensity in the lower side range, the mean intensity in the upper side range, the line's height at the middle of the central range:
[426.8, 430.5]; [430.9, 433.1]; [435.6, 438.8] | 0.05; 225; 247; 234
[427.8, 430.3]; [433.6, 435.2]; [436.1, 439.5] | 0.15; 232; 247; 241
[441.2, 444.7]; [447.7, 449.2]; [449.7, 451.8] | 0.13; 248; 274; 267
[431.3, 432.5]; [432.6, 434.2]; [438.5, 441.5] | 0.03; 231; 243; 234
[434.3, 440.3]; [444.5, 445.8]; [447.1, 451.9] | -0.07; 235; 259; 250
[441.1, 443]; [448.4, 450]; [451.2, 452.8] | 0.05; 253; 258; 256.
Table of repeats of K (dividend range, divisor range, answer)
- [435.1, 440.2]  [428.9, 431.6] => 1.13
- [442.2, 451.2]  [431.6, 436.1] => 1.18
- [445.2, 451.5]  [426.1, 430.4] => 1.19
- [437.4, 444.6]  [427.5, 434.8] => 1.13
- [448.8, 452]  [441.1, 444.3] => 1.12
